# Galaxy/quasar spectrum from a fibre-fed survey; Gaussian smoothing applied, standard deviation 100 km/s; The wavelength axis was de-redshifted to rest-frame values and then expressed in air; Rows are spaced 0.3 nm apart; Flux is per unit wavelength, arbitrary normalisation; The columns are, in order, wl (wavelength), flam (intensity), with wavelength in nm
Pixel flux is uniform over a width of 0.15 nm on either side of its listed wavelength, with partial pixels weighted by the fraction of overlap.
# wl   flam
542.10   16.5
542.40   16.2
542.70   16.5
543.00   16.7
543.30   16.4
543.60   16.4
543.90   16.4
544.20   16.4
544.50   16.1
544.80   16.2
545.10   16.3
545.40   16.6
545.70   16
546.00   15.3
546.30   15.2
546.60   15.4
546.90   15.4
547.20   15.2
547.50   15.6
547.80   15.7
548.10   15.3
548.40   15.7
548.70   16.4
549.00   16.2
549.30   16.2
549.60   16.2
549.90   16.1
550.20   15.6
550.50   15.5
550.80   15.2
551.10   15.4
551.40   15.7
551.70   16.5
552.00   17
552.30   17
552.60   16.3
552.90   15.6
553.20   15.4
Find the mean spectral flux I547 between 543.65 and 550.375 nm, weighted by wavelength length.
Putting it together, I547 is 15.9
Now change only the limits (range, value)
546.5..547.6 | 15.4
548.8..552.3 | 16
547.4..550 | 15.9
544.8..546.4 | 15.9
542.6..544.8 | 16.4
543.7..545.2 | 16.3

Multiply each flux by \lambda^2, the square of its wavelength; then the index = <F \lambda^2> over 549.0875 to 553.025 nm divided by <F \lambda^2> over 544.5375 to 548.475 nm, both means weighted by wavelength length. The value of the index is 1.0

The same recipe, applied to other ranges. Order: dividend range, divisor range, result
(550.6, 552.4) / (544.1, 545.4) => 1.01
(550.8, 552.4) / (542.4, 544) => 1.01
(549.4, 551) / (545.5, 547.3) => 1.03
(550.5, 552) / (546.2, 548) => 1.04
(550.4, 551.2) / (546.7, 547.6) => 1.01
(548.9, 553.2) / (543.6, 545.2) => 1.01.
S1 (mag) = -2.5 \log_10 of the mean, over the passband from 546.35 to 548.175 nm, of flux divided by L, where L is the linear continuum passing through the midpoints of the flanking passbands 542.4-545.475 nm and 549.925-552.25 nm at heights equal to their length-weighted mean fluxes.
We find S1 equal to 0.05 mag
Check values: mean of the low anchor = 16.4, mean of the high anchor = 15.9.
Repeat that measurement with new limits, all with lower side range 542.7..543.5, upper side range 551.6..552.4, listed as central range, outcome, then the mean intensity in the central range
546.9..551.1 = 0.067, 15.7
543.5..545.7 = 0.018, 16.3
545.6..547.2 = 0.083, 15.4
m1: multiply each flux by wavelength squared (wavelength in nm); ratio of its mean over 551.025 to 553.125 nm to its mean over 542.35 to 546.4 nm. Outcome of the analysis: 1.03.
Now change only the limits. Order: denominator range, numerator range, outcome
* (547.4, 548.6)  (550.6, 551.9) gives 1.02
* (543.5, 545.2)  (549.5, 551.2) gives 0.98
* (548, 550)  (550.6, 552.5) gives 1.02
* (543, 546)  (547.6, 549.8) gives 1.00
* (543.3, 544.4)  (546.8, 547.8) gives 0.95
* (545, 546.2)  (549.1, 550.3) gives 1.02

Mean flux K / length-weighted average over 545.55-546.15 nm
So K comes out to 15.7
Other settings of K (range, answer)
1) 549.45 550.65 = 15.9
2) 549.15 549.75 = 16.2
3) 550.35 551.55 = 15.4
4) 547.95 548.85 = 15.8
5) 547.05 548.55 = 15.5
